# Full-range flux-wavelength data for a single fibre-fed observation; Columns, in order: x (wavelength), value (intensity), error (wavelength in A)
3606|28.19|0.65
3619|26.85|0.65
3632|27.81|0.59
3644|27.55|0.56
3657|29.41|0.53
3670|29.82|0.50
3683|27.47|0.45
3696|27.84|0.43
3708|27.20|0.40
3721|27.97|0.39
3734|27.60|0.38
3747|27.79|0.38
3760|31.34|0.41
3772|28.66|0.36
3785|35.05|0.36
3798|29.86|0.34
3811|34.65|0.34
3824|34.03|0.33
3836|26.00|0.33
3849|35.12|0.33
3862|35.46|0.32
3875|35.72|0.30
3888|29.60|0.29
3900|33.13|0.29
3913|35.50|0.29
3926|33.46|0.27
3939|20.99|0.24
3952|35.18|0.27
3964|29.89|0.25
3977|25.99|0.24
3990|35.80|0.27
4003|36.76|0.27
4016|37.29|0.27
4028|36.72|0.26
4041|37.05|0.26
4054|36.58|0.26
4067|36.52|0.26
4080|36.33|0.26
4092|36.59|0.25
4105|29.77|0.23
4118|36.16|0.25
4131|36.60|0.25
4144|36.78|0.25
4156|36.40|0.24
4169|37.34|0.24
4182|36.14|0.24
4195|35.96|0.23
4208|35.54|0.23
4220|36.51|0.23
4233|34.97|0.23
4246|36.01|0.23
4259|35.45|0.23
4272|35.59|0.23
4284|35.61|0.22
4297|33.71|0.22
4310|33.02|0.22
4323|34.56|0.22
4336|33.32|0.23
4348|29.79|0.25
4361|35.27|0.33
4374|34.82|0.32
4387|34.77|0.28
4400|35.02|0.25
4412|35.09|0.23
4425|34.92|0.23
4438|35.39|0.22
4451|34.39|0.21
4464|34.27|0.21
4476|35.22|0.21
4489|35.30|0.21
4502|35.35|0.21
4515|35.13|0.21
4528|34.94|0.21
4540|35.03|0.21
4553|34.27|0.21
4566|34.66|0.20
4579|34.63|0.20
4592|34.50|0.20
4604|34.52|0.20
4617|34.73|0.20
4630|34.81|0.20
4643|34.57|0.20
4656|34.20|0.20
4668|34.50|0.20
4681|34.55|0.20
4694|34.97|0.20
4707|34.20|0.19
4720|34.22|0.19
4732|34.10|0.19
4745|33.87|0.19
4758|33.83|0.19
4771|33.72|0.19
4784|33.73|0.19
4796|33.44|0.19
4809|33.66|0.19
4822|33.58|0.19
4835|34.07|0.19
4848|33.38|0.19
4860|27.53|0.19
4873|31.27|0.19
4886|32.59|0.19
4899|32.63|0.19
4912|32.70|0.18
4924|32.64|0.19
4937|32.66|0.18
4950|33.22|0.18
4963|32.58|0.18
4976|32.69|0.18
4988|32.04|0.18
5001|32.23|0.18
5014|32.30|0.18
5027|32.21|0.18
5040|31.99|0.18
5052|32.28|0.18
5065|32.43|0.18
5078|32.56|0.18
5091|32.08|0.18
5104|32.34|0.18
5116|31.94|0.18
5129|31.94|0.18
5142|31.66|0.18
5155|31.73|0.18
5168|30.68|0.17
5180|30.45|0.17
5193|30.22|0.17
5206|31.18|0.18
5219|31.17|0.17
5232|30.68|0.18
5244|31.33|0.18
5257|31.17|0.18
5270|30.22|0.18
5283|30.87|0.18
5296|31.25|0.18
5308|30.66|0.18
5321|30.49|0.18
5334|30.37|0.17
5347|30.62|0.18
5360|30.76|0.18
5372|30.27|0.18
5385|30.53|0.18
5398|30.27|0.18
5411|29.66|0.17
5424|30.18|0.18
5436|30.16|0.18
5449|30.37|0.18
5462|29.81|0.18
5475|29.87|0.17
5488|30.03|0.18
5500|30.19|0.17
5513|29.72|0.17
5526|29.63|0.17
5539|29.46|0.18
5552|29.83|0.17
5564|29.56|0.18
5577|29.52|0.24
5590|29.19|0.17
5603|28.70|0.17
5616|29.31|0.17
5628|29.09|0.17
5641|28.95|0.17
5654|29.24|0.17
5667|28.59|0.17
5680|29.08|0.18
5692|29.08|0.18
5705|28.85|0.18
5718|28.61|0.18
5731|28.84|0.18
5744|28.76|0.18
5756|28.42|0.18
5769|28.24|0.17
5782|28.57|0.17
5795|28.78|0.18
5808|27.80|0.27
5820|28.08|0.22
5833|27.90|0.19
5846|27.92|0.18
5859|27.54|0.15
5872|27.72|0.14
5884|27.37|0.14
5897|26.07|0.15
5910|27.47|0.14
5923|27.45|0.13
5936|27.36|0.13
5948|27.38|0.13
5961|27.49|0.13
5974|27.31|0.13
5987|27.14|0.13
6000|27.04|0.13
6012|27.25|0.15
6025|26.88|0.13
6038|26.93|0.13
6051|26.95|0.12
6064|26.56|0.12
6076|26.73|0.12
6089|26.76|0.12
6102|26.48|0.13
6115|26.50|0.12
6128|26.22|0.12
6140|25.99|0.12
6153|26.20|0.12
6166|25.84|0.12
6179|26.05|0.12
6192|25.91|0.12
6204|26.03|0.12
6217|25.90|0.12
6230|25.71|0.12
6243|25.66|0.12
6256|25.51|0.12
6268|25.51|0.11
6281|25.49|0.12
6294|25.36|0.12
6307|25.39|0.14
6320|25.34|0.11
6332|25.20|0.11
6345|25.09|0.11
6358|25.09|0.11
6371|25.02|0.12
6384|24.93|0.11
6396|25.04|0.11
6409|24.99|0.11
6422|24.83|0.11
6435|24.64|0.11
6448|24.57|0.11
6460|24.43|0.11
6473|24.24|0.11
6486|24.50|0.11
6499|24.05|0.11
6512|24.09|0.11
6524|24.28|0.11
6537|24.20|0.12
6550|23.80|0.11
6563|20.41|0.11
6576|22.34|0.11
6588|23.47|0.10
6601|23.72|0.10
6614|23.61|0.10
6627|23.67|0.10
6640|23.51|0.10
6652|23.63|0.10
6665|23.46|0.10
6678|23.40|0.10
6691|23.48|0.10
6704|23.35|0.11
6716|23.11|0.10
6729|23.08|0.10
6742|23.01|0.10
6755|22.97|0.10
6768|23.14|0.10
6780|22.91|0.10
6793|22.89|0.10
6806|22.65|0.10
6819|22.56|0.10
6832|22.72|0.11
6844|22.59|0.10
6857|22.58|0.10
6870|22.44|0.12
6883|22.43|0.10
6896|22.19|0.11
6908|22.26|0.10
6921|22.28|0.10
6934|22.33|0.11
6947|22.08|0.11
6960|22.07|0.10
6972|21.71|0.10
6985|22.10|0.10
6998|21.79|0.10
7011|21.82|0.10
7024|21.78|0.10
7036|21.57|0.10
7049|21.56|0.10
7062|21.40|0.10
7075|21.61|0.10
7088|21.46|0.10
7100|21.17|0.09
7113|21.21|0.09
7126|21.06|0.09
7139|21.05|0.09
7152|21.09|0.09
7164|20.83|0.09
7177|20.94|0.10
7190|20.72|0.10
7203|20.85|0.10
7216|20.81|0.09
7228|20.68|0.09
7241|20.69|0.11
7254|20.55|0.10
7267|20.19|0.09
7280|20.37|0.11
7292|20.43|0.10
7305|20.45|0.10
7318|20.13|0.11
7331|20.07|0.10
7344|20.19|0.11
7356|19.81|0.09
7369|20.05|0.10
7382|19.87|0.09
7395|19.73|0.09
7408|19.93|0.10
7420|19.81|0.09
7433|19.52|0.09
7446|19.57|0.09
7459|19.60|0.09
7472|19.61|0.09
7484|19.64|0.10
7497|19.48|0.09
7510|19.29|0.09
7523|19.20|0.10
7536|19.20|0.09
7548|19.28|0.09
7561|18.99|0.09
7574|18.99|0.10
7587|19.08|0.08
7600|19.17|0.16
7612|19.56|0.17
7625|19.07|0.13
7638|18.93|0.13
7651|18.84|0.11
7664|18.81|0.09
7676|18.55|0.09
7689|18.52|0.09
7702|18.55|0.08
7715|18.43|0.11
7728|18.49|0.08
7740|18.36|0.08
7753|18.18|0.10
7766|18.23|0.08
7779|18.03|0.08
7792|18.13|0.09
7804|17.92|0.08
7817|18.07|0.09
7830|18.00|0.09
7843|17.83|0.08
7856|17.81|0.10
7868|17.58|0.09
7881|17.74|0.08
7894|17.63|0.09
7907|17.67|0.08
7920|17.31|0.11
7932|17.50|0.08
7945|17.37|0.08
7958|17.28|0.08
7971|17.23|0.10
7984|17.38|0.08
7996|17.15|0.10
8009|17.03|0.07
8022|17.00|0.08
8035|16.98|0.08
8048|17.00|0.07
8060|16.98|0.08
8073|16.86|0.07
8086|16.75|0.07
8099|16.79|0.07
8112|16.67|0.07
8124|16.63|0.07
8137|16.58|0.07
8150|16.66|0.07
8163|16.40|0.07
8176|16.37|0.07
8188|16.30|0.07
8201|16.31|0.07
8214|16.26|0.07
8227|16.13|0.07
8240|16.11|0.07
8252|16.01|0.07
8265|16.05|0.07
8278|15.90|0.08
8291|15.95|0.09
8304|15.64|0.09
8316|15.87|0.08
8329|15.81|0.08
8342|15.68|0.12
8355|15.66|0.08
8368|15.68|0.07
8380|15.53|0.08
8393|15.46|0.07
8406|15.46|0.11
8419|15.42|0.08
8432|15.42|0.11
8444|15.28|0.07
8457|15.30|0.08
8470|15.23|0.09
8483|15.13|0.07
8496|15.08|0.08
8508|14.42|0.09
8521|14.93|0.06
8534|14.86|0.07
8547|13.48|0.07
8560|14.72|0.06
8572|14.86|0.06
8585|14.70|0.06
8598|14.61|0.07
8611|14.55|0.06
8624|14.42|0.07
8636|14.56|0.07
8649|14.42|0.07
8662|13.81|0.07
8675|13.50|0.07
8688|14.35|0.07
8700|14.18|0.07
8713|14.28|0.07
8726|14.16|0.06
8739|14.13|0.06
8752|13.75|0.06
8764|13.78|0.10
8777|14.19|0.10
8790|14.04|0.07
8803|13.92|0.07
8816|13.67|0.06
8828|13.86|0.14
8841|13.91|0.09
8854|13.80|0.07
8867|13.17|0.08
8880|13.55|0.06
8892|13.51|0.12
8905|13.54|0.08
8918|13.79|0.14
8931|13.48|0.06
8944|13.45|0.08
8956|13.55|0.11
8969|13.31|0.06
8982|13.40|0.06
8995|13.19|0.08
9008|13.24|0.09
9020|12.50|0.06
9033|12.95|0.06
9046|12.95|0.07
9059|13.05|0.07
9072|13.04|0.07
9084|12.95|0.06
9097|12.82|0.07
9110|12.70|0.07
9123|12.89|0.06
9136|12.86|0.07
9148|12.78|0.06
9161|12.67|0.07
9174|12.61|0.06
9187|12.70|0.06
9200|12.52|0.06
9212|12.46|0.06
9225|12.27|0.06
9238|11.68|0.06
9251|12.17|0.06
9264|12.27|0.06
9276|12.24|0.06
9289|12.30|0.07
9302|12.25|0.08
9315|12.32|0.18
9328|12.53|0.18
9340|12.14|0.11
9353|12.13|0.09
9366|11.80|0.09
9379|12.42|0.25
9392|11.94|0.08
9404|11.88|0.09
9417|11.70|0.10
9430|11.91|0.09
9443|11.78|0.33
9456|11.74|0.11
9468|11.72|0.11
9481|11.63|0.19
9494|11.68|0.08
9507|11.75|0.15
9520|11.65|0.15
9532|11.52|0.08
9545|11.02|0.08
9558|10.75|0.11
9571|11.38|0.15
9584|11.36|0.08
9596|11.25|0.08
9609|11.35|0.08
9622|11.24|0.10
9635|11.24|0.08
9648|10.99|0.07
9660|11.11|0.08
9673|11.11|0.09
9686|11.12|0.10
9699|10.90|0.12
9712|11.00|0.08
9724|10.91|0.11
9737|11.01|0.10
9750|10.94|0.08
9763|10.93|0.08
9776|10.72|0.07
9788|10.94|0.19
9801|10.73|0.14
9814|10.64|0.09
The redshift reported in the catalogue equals 0.000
